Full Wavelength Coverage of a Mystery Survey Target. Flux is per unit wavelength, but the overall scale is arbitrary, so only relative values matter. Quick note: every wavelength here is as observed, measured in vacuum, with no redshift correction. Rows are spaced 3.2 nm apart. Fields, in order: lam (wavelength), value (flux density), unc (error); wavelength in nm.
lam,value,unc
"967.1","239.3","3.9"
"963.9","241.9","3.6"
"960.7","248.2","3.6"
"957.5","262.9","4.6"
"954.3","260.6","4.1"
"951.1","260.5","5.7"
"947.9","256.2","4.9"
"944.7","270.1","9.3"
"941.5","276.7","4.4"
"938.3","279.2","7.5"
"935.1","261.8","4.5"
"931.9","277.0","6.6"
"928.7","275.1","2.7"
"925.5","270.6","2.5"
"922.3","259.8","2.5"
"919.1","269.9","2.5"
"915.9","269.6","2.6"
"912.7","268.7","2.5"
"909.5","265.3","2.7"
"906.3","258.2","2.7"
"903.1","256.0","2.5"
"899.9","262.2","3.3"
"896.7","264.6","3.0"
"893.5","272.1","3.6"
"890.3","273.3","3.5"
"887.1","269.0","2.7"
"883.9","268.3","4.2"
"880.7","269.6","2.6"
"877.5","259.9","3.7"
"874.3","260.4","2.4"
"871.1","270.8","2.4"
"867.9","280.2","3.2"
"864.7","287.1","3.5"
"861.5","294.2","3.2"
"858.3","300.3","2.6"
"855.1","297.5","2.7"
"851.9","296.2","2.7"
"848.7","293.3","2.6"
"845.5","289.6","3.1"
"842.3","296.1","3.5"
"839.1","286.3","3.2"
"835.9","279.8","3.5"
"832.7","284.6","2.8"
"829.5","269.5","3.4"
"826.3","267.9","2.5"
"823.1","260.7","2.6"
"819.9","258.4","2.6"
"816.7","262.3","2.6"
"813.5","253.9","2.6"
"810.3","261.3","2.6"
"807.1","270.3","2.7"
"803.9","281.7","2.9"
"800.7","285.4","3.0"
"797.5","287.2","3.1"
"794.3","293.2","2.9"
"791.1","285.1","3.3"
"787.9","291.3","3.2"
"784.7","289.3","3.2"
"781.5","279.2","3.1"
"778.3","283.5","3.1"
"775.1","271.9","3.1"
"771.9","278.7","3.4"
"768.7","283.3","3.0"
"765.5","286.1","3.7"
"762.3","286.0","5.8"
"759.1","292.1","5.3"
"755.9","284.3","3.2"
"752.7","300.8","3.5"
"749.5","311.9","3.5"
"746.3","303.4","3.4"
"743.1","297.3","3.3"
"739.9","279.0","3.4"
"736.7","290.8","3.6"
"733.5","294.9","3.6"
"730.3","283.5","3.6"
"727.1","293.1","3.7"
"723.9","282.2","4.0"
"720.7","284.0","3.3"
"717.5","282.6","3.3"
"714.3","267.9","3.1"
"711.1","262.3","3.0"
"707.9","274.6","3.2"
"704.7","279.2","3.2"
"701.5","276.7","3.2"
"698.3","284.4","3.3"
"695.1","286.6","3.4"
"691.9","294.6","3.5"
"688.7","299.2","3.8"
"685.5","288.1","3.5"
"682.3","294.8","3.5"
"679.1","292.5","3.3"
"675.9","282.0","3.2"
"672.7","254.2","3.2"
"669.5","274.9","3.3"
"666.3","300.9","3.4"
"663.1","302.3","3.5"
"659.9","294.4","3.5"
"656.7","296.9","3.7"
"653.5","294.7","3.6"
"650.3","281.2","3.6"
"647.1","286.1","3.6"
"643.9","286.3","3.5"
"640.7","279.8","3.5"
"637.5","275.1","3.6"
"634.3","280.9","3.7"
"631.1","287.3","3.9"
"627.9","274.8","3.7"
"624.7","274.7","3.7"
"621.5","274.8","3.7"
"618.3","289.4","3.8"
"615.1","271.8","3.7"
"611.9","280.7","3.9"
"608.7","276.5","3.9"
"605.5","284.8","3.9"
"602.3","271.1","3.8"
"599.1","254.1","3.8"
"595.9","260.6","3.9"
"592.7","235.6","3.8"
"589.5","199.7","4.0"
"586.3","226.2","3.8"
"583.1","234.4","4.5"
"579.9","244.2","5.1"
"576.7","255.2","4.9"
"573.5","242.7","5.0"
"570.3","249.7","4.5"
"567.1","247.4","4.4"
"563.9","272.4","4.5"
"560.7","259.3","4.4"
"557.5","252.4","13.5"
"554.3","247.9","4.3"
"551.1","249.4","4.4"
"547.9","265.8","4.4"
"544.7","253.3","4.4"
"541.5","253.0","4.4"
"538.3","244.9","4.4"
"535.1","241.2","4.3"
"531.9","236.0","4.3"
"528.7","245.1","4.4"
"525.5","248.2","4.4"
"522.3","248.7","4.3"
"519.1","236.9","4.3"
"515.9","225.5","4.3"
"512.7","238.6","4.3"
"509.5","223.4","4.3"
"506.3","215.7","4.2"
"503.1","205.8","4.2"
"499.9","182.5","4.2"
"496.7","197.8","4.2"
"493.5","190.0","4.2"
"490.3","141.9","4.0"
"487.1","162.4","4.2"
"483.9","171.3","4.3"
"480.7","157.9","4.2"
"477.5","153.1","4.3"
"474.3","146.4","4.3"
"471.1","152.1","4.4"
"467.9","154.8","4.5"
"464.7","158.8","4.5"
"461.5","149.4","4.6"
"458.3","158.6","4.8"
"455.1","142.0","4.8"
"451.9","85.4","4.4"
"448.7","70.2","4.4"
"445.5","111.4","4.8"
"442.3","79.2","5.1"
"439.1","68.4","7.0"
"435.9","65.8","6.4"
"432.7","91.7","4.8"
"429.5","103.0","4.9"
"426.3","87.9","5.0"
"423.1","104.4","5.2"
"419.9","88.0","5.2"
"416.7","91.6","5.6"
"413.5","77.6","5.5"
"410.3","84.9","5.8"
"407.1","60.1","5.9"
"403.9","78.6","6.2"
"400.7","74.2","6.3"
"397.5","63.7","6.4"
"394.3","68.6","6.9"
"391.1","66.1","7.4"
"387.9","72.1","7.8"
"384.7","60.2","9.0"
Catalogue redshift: 0.139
